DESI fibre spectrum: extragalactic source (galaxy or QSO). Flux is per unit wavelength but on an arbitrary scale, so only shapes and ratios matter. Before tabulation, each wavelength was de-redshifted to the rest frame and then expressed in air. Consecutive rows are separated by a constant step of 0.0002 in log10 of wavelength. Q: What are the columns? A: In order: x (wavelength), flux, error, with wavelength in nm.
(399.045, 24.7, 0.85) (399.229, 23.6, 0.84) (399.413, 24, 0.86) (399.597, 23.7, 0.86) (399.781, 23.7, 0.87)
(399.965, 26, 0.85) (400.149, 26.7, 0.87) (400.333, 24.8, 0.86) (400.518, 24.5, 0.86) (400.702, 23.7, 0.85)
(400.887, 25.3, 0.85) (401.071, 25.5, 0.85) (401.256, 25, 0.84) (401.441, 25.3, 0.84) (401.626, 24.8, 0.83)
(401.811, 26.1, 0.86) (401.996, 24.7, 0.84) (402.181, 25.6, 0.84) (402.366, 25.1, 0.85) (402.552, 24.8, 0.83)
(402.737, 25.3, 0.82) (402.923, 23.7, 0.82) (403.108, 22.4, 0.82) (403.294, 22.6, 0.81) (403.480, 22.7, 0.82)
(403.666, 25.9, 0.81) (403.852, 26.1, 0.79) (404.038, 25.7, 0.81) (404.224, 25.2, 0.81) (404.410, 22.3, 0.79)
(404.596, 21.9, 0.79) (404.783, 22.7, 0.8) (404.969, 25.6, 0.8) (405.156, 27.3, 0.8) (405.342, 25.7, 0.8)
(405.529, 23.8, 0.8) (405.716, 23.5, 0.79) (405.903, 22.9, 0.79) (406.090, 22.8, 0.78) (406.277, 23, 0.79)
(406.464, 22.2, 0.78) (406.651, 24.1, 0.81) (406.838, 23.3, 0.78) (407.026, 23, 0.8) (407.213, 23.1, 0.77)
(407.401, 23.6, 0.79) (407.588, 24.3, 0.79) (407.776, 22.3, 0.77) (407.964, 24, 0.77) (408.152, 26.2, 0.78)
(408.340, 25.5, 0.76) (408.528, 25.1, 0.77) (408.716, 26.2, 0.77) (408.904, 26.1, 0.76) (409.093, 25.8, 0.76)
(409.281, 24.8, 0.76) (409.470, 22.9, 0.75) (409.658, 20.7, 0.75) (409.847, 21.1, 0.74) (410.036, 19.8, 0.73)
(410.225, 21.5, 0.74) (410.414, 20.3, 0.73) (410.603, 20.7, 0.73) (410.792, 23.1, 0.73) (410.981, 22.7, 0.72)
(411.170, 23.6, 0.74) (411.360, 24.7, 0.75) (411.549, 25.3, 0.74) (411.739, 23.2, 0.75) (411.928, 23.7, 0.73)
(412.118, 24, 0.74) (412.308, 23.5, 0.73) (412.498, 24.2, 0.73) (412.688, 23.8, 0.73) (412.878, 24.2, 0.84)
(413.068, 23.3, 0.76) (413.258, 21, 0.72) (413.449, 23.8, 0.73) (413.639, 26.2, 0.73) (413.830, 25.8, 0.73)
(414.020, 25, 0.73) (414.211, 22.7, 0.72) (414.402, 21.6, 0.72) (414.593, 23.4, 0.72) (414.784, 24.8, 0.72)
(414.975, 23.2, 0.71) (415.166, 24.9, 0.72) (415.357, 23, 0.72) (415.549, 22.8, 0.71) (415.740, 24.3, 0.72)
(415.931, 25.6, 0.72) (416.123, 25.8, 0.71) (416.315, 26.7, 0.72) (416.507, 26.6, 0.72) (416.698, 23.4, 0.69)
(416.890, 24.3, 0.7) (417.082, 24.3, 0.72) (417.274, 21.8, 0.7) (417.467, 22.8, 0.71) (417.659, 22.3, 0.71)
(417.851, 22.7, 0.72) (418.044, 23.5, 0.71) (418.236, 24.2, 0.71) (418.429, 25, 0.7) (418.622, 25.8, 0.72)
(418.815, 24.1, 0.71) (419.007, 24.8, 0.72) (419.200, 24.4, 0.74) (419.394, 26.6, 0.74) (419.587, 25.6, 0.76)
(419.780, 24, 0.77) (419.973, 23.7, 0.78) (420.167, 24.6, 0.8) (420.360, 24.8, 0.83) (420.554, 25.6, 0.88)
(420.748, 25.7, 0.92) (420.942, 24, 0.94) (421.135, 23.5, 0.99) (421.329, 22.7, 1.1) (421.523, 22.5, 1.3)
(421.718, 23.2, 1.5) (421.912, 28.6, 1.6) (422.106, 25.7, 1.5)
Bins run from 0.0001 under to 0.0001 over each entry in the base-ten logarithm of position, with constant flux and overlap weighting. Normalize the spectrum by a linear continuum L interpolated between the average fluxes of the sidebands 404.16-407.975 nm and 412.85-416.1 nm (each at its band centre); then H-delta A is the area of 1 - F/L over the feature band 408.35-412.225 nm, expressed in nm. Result 0.073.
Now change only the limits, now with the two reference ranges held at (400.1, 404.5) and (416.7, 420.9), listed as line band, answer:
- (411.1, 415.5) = 0.10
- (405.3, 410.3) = 0.20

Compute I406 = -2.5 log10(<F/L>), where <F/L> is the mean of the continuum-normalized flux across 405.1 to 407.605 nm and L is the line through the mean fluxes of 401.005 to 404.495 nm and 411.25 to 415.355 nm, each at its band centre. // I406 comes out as 0.03 mag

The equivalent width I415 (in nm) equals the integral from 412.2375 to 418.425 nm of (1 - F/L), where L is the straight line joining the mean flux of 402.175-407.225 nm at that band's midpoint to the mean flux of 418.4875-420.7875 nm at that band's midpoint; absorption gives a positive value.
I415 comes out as 0.19 nm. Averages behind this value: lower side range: 24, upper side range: 25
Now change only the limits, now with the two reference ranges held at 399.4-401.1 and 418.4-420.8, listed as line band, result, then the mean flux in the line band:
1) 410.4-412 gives 0.11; 23.2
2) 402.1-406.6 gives 0.13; 24.1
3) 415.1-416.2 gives 0.03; 24.4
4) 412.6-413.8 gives 0.05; 23.8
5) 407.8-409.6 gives -0.01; 25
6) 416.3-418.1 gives 0.09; 23.7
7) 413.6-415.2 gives 0.05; 24.1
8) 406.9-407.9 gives 0.06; 23.3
